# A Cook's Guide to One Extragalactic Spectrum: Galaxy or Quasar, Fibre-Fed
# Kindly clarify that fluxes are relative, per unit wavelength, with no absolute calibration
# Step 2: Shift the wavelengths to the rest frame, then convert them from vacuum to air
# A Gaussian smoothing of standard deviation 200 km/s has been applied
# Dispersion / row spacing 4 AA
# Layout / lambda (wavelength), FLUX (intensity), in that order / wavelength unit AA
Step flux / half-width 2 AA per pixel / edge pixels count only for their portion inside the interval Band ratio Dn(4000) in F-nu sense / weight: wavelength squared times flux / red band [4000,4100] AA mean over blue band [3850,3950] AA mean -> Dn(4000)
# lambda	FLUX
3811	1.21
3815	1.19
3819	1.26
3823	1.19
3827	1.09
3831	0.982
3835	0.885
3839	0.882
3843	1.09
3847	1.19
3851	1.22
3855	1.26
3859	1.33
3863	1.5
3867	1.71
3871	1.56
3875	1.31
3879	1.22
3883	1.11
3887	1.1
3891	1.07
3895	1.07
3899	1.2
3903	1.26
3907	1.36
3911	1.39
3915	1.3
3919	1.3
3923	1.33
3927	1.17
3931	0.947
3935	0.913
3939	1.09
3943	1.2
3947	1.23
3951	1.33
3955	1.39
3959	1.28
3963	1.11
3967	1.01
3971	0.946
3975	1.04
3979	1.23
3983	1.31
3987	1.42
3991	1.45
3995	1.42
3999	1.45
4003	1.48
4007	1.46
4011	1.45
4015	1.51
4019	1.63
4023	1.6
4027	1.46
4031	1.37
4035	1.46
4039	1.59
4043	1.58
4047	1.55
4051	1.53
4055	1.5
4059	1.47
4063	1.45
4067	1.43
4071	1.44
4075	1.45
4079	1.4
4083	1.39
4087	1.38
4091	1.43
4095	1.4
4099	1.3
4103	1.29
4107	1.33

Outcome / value 1.3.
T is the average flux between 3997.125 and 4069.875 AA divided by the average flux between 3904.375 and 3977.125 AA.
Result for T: 1.3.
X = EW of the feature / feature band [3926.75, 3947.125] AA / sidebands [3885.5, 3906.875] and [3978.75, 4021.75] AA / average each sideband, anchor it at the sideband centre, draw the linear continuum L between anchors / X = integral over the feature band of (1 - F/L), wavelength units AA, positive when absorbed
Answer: 3.2 AA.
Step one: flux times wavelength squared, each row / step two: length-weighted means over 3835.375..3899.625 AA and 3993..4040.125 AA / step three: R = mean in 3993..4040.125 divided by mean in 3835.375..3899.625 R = 1.30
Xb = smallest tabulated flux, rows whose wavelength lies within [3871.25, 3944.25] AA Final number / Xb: 0.913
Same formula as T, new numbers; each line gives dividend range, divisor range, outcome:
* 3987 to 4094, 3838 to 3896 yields 1.18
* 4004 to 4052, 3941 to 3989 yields 1.25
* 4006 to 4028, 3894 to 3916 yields 1.20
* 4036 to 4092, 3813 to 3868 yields 1.24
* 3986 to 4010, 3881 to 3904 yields 1.28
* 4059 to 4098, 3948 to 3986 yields 1.19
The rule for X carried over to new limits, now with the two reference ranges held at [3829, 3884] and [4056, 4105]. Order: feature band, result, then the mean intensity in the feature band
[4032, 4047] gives -1.7 AA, 1.53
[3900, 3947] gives 2.9 AA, 1.21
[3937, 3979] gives 4.6 AA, 1.17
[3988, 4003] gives -1.2 AA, 1.44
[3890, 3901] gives 1.3 AA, 1.12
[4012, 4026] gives -2.1 AA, 1.56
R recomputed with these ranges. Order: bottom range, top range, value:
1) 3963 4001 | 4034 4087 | 1.23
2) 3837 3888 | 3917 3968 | 0.97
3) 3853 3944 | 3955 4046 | 1.16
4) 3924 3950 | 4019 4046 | 1.44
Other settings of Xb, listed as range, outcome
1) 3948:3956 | 1.33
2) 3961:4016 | 0.946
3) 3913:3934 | 0.947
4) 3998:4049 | 1.37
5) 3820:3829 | 1.09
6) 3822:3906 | 0.882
